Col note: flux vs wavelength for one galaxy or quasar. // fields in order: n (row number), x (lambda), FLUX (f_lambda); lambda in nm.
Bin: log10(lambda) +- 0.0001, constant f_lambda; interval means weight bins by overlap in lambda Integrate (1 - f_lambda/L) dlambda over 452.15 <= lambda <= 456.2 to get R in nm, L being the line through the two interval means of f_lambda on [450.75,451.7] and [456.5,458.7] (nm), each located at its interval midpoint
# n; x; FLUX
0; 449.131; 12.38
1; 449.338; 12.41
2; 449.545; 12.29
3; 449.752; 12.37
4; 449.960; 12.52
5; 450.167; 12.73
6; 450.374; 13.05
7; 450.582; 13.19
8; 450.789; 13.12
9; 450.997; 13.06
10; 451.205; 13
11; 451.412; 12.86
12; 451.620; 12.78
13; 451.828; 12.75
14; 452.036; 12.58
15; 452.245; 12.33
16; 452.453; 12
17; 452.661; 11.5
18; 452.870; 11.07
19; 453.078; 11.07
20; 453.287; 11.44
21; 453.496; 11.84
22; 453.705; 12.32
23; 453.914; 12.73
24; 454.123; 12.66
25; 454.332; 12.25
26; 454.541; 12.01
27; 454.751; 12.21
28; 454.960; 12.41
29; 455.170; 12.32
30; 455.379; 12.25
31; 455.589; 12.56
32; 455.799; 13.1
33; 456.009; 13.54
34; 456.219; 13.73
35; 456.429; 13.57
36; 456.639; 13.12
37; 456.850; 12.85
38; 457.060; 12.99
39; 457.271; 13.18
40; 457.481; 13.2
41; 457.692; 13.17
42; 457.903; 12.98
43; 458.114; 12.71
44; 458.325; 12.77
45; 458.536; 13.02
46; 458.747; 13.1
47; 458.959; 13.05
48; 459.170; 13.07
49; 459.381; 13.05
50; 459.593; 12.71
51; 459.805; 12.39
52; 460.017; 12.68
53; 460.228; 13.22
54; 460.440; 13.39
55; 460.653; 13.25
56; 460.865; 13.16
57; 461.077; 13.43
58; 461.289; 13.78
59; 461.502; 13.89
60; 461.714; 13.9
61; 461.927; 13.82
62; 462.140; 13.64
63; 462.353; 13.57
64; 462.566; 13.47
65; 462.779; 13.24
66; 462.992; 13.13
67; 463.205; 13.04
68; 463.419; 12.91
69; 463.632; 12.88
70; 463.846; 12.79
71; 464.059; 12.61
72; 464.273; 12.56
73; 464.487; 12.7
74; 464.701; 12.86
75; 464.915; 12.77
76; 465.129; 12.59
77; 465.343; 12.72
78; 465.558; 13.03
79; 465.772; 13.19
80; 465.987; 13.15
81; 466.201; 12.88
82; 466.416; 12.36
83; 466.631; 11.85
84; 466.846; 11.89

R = 0.237 nm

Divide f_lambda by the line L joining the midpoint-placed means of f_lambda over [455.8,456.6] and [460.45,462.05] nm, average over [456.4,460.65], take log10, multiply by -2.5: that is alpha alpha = 0.04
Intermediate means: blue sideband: 13.5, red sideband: 13.6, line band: 13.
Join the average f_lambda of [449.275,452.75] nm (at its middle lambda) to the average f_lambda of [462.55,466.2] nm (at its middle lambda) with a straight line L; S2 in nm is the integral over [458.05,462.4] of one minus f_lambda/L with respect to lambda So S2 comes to -0.14 nm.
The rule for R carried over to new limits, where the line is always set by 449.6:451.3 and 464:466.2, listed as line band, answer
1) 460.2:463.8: -0.16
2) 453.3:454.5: 0.05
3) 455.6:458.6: -0.06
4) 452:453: 0.08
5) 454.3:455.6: 0.06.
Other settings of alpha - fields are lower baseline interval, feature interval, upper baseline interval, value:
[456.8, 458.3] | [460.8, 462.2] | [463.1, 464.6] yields -0.07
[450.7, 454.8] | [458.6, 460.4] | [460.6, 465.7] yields -0.01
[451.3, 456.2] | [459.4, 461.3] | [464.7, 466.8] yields -0.05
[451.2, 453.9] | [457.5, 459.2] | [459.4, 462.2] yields 0.00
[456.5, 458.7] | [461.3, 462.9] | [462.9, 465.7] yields -0.06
